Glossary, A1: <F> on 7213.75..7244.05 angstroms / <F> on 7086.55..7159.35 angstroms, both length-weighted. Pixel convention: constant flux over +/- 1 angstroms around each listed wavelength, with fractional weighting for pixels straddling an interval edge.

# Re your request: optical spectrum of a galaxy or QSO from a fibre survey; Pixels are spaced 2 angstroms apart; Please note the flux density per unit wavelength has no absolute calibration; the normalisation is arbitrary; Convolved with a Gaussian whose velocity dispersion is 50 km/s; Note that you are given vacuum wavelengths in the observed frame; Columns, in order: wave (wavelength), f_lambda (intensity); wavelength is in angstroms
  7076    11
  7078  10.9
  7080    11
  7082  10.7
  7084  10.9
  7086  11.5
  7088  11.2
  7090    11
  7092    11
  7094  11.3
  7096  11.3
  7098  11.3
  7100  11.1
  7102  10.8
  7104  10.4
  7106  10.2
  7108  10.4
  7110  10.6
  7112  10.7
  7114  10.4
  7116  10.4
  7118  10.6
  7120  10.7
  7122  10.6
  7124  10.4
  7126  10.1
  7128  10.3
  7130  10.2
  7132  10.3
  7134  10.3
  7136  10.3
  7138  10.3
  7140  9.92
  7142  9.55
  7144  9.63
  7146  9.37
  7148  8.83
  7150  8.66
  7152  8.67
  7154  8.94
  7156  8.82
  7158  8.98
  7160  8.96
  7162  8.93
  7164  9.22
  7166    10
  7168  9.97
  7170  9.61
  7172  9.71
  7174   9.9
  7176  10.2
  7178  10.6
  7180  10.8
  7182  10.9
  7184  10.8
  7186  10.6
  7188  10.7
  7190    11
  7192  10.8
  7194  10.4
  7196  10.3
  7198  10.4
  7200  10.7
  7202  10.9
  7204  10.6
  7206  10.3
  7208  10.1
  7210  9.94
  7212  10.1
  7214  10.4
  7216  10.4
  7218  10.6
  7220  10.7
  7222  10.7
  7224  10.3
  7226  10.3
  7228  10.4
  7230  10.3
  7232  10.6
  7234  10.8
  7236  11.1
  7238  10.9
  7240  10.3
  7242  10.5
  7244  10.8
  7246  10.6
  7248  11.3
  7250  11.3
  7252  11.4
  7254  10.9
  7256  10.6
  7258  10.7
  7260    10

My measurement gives 1.03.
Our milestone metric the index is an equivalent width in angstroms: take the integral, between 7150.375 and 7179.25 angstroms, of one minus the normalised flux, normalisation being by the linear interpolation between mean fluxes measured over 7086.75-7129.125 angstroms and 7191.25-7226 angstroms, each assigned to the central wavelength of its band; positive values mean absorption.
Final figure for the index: 3.0 angstroms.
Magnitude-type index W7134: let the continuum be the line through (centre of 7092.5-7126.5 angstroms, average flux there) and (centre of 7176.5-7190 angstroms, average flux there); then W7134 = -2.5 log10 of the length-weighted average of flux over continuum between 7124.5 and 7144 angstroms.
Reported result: 0.06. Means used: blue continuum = 10.7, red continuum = 10.7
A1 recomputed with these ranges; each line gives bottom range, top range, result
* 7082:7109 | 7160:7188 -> 0.92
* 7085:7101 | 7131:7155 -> 0.85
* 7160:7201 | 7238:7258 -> 1.06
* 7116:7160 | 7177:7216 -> 1.08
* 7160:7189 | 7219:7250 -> 1.06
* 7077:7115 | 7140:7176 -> 0.86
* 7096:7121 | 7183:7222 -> 0.99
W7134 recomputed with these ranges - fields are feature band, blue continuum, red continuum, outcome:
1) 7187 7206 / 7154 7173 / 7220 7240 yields -0.071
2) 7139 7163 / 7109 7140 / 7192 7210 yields 0.146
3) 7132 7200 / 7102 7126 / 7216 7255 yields 0.073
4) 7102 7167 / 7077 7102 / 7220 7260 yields 0.114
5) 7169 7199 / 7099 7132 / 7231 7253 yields 0.026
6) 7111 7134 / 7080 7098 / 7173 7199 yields 0.051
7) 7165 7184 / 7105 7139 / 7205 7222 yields 0.015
